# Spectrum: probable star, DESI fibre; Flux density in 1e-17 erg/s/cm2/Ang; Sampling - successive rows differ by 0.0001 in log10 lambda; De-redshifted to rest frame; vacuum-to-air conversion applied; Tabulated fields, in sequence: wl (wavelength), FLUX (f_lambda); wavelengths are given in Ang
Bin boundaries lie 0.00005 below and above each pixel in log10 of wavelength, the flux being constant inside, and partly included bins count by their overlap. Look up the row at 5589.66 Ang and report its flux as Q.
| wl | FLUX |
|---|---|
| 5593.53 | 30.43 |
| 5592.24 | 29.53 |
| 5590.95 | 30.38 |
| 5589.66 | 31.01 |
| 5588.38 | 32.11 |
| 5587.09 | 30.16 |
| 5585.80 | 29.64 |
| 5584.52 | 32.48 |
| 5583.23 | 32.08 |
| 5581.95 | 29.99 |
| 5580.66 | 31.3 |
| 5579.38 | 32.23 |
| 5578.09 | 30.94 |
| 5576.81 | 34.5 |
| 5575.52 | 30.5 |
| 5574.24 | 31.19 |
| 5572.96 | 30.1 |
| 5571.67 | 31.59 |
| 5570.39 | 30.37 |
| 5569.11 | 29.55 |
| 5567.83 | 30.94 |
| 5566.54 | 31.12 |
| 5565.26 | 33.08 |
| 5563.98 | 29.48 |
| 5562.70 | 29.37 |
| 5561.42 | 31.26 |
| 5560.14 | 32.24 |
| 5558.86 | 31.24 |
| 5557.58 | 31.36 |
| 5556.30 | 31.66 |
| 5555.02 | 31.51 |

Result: 31.01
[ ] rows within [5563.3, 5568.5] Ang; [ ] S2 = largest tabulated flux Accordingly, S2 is 33.08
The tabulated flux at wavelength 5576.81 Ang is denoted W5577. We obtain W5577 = 34.5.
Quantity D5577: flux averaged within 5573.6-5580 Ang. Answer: 31.9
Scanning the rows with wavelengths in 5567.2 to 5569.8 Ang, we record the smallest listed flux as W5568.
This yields 29.55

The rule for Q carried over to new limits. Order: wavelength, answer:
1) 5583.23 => 32.08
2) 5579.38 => 32.23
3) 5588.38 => 32.11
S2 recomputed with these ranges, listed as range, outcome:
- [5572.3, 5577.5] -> 34.5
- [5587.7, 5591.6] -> 32.11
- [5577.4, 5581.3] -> 32.23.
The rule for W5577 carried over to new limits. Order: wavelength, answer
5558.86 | 31.24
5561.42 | 31.26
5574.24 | 31.19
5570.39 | 30.37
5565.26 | 33.08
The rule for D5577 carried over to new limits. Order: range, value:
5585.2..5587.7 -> 29.9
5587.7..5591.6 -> 31.1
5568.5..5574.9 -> 30.6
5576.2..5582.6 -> 31.8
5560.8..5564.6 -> 30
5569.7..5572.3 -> 31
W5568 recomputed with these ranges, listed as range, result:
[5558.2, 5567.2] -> 29.37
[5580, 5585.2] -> 29.99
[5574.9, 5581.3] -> 30.5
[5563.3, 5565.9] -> 29.48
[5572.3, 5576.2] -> 30.1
